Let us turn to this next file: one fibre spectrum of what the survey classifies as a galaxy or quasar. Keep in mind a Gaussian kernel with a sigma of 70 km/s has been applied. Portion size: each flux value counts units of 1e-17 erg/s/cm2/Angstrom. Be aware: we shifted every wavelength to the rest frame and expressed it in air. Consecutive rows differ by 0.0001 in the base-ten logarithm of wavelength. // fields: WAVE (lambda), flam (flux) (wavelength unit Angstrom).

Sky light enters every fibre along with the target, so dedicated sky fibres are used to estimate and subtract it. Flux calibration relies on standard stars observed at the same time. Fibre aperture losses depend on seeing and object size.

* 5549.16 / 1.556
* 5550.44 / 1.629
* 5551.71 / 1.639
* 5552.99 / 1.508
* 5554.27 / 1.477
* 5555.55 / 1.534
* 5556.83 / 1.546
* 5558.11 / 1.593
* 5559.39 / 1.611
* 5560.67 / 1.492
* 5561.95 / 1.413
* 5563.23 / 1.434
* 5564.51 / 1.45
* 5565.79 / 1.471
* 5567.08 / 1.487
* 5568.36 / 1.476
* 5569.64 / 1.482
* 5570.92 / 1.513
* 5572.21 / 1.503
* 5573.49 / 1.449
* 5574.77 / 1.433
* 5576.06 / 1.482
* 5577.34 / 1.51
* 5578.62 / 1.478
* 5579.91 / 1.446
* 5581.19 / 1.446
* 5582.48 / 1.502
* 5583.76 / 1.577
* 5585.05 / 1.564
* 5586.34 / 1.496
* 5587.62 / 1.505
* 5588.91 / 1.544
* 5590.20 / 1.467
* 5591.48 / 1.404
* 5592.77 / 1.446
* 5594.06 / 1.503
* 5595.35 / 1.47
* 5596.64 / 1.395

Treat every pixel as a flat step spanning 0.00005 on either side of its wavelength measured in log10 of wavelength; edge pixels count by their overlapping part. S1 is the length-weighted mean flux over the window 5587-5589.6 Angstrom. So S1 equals 1.52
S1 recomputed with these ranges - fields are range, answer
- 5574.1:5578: 1.48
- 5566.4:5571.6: 1.49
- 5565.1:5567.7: 1.47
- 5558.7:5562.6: 1.51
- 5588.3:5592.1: 1.47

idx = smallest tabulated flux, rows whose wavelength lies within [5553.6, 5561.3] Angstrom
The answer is 1.477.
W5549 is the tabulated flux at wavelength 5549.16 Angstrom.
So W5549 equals 1.556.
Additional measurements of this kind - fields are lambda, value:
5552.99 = 1.508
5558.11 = 1.593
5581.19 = 1.446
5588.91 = 1.544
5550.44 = 1.629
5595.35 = 1.47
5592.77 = 1.446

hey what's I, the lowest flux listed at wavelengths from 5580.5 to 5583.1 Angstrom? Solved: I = 1.446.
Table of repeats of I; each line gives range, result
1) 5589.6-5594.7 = 1.404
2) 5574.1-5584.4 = 1.433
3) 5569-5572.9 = 1.482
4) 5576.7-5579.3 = 1.478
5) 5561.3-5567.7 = 1.413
